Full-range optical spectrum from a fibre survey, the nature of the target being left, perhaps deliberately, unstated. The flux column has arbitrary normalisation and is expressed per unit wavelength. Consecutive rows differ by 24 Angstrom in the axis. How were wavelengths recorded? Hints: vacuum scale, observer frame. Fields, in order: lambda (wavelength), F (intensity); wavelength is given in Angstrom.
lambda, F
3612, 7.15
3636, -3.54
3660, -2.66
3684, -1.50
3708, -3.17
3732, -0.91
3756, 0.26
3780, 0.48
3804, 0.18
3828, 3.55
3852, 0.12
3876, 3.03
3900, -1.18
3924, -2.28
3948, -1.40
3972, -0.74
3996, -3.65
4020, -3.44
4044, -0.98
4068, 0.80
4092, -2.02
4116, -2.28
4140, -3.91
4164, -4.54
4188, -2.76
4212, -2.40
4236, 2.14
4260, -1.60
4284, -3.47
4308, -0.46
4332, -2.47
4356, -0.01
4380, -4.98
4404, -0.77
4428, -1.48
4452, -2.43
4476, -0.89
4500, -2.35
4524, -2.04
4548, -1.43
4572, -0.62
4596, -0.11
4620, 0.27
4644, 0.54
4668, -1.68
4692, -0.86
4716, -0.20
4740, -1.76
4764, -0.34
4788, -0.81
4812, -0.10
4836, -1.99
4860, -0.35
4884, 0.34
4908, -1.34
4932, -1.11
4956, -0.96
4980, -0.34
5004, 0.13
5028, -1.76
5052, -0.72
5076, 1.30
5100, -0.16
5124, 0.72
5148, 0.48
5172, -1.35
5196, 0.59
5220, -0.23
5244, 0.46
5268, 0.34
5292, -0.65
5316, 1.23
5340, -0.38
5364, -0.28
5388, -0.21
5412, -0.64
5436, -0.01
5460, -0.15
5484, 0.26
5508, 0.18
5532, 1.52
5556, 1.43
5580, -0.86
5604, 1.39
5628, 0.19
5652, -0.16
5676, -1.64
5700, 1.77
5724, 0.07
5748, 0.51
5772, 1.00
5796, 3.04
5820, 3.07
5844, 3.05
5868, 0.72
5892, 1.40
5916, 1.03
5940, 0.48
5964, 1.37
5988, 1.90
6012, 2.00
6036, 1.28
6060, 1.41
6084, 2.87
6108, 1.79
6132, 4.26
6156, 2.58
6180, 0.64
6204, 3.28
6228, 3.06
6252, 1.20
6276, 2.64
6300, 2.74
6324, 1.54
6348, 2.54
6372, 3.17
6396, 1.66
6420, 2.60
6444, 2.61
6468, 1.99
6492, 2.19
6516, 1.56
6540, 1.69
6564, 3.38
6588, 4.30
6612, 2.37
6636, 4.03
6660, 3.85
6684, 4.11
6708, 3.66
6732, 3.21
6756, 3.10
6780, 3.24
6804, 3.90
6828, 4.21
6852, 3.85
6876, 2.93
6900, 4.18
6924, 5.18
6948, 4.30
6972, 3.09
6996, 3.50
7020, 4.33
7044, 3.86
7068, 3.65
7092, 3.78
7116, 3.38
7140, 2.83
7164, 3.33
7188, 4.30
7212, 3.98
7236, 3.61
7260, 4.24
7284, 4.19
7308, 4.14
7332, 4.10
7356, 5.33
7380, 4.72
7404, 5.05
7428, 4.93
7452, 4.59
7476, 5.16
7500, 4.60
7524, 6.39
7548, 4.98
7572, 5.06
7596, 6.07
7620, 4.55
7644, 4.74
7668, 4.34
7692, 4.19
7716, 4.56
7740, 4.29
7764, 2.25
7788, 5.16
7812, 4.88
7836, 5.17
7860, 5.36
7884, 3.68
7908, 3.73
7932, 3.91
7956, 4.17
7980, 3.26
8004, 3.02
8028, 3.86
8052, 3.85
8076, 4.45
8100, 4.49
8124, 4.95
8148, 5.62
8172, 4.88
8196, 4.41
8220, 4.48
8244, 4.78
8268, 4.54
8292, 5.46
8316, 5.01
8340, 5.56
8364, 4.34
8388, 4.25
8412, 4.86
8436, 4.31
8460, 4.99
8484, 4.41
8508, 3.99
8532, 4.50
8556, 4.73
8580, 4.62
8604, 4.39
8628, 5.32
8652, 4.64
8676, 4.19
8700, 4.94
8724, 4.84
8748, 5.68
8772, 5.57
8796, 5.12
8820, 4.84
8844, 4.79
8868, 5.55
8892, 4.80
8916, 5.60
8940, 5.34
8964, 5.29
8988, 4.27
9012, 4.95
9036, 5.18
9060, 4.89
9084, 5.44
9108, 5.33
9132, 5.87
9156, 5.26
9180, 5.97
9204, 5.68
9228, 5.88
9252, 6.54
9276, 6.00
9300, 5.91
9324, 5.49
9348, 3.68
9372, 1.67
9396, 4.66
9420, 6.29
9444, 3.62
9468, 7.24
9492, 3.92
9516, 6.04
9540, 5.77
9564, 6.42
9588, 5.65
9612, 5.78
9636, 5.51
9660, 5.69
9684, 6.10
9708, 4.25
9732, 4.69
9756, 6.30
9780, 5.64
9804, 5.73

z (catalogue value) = 0.646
